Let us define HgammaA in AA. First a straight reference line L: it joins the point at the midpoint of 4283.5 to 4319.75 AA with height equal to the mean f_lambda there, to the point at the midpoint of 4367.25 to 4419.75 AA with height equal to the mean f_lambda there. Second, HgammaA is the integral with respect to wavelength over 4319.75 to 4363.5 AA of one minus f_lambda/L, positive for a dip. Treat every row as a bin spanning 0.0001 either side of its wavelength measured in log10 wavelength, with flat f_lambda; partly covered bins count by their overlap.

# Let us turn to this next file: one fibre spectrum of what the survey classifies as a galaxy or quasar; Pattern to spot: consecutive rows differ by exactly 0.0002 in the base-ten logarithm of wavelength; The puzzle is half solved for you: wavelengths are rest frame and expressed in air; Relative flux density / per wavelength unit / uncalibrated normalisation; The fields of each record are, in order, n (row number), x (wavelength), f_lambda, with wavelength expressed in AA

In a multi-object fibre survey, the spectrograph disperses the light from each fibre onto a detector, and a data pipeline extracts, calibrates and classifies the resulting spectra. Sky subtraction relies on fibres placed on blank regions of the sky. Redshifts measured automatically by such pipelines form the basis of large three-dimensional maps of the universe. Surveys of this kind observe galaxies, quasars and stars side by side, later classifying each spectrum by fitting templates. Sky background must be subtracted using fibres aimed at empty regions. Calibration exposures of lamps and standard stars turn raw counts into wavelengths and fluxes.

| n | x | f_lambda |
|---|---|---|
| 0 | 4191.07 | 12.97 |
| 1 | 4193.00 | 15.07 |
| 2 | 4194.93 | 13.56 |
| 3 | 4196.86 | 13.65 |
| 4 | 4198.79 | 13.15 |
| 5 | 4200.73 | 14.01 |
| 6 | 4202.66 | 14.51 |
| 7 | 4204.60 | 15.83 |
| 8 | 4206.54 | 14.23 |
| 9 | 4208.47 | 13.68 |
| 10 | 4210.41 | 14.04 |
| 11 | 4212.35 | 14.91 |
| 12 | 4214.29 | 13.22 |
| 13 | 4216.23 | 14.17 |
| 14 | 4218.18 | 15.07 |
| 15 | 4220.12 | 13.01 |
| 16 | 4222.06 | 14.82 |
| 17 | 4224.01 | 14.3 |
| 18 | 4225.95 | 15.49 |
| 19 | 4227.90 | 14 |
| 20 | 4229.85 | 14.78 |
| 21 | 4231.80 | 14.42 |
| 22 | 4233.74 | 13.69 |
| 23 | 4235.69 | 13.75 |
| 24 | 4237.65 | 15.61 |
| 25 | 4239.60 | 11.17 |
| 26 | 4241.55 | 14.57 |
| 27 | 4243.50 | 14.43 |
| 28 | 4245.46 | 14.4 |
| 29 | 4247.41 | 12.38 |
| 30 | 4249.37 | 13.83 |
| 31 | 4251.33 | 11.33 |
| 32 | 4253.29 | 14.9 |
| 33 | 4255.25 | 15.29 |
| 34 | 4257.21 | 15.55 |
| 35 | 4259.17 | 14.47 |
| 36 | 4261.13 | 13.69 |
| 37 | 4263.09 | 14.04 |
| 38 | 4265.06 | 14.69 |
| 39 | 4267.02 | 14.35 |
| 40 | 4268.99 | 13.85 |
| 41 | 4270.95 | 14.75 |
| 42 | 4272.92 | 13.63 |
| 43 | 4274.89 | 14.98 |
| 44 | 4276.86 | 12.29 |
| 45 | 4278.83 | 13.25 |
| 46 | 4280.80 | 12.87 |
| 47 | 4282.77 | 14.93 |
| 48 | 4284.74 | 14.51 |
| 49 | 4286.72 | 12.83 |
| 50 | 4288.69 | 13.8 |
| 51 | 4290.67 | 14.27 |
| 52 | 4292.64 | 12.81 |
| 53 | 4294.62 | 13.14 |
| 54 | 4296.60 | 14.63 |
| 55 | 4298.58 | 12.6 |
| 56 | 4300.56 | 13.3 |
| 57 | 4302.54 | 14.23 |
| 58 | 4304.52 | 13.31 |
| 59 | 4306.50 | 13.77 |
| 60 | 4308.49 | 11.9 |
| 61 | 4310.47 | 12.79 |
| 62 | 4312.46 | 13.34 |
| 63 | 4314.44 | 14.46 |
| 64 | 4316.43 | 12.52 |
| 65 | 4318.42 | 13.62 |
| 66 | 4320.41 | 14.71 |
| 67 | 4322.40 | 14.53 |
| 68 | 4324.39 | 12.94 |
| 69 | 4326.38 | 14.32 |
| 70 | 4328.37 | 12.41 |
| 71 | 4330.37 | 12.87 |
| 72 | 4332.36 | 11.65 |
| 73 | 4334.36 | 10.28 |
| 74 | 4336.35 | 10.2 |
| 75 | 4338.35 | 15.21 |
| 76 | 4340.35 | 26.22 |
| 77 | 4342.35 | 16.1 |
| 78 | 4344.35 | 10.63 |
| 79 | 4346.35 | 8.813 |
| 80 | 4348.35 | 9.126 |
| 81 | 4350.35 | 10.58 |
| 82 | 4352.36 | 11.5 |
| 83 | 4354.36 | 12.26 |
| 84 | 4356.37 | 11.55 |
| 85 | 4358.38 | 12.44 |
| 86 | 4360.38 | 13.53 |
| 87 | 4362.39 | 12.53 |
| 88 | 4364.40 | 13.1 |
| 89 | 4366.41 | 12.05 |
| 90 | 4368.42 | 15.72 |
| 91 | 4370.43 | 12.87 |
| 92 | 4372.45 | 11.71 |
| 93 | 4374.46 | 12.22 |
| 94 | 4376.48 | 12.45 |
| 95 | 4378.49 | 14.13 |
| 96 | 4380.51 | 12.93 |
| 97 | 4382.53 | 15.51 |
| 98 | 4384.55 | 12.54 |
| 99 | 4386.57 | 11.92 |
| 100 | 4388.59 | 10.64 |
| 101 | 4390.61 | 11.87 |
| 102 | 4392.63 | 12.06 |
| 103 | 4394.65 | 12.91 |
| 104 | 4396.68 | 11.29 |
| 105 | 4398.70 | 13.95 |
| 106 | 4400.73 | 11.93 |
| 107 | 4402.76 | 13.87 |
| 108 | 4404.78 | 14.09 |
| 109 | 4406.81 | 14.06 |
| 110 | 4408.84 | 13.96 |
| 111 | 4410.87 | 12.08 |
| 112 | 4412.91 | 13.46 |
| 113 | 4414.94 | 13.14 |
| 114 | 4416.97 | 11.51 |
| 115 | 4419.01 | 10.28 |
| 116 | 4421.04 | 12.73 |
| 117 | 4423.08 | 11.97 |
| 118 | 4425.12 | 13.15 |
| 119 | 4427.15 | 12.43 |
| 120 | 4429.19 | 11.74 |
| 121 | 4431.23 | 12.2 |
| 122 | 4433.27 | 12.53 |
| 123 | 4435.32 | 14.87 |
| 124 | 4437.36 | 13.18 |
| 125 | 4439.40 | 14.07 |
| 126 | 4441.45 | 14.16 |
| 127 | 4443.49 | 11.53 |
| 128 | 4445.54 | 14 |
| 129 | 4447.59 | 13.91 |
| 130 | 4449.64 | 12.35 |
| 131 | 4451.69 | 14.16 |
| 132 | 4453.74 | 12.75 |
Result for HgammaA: 0.90 AA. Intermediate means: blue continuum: 13.5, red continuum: 12.8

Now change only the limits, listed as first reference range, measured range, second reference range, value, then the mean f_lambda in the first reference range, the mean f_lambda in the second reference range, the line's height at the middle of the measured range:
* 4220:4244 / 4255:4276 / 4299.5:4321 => -0.9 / 14.2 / 13.4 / 13.9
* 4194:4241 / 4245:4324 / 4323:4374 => -1.7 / 14.1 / 12.8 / 13.5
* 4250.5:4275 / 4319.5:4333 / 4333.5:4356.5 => -0.3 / 14.3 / 12.8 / 13.1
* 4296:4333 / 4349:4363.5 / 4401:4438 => 1.3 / 13.4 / 12.8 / 13.2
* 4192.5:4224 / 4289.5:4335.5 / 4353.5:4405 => 0.3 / 14.2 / 12.8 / 13.3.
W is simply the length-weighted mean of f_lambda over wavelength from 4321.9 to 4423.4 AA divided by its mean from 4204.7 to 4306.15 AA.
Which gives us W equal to 0.92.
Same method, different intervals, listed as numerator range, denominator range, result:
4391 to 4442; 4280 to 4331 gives 0.95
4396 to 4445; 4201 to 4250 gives 0.91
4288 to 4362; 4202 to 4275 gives 0.93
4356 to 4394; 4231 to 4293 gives 0.92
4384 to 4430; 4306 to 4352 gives 0.95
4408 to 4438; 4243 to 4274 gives 0.89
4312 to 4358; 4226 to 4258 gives 0.93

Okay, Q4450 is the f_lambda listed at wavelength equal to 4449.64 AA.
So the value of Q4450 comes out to 12.35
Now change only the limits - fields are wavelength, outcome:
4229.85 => 14.78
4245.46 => 14.4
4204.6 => 15.83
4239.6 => 11.17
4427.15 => 12.43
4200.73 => 14.01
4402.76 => 13.87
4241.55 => 14.57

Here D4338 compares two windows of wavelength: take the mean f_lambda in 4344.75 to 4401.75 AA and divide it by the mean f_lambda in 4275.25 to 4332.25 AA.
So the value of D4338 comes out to 0.91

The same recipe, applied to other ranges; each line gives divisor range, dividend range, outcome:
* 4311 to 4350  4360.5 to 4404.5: 0.96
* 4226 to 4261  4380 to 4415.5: 0.92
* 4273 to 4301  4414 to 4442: 0.93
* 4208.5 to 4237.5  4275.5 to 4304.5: 0.95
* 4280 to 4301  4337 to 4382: 0.96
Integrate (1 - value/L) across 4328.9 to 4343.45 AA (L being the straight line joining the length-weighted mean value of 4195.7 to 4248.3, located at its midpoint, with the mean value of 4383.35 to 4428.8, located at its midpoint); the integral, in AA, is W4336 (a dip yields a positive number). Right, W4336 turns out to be -1.6 AA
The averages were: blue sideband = 14.1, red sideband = 12.5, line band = 14.5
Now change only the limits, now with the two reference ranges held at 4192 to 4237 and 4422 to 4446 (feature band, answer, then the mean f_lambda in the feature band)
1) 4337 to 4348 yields -1.1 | 14.9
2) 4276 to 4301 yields 0.6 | 13.5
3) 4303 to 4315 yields 0.4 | 13.3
